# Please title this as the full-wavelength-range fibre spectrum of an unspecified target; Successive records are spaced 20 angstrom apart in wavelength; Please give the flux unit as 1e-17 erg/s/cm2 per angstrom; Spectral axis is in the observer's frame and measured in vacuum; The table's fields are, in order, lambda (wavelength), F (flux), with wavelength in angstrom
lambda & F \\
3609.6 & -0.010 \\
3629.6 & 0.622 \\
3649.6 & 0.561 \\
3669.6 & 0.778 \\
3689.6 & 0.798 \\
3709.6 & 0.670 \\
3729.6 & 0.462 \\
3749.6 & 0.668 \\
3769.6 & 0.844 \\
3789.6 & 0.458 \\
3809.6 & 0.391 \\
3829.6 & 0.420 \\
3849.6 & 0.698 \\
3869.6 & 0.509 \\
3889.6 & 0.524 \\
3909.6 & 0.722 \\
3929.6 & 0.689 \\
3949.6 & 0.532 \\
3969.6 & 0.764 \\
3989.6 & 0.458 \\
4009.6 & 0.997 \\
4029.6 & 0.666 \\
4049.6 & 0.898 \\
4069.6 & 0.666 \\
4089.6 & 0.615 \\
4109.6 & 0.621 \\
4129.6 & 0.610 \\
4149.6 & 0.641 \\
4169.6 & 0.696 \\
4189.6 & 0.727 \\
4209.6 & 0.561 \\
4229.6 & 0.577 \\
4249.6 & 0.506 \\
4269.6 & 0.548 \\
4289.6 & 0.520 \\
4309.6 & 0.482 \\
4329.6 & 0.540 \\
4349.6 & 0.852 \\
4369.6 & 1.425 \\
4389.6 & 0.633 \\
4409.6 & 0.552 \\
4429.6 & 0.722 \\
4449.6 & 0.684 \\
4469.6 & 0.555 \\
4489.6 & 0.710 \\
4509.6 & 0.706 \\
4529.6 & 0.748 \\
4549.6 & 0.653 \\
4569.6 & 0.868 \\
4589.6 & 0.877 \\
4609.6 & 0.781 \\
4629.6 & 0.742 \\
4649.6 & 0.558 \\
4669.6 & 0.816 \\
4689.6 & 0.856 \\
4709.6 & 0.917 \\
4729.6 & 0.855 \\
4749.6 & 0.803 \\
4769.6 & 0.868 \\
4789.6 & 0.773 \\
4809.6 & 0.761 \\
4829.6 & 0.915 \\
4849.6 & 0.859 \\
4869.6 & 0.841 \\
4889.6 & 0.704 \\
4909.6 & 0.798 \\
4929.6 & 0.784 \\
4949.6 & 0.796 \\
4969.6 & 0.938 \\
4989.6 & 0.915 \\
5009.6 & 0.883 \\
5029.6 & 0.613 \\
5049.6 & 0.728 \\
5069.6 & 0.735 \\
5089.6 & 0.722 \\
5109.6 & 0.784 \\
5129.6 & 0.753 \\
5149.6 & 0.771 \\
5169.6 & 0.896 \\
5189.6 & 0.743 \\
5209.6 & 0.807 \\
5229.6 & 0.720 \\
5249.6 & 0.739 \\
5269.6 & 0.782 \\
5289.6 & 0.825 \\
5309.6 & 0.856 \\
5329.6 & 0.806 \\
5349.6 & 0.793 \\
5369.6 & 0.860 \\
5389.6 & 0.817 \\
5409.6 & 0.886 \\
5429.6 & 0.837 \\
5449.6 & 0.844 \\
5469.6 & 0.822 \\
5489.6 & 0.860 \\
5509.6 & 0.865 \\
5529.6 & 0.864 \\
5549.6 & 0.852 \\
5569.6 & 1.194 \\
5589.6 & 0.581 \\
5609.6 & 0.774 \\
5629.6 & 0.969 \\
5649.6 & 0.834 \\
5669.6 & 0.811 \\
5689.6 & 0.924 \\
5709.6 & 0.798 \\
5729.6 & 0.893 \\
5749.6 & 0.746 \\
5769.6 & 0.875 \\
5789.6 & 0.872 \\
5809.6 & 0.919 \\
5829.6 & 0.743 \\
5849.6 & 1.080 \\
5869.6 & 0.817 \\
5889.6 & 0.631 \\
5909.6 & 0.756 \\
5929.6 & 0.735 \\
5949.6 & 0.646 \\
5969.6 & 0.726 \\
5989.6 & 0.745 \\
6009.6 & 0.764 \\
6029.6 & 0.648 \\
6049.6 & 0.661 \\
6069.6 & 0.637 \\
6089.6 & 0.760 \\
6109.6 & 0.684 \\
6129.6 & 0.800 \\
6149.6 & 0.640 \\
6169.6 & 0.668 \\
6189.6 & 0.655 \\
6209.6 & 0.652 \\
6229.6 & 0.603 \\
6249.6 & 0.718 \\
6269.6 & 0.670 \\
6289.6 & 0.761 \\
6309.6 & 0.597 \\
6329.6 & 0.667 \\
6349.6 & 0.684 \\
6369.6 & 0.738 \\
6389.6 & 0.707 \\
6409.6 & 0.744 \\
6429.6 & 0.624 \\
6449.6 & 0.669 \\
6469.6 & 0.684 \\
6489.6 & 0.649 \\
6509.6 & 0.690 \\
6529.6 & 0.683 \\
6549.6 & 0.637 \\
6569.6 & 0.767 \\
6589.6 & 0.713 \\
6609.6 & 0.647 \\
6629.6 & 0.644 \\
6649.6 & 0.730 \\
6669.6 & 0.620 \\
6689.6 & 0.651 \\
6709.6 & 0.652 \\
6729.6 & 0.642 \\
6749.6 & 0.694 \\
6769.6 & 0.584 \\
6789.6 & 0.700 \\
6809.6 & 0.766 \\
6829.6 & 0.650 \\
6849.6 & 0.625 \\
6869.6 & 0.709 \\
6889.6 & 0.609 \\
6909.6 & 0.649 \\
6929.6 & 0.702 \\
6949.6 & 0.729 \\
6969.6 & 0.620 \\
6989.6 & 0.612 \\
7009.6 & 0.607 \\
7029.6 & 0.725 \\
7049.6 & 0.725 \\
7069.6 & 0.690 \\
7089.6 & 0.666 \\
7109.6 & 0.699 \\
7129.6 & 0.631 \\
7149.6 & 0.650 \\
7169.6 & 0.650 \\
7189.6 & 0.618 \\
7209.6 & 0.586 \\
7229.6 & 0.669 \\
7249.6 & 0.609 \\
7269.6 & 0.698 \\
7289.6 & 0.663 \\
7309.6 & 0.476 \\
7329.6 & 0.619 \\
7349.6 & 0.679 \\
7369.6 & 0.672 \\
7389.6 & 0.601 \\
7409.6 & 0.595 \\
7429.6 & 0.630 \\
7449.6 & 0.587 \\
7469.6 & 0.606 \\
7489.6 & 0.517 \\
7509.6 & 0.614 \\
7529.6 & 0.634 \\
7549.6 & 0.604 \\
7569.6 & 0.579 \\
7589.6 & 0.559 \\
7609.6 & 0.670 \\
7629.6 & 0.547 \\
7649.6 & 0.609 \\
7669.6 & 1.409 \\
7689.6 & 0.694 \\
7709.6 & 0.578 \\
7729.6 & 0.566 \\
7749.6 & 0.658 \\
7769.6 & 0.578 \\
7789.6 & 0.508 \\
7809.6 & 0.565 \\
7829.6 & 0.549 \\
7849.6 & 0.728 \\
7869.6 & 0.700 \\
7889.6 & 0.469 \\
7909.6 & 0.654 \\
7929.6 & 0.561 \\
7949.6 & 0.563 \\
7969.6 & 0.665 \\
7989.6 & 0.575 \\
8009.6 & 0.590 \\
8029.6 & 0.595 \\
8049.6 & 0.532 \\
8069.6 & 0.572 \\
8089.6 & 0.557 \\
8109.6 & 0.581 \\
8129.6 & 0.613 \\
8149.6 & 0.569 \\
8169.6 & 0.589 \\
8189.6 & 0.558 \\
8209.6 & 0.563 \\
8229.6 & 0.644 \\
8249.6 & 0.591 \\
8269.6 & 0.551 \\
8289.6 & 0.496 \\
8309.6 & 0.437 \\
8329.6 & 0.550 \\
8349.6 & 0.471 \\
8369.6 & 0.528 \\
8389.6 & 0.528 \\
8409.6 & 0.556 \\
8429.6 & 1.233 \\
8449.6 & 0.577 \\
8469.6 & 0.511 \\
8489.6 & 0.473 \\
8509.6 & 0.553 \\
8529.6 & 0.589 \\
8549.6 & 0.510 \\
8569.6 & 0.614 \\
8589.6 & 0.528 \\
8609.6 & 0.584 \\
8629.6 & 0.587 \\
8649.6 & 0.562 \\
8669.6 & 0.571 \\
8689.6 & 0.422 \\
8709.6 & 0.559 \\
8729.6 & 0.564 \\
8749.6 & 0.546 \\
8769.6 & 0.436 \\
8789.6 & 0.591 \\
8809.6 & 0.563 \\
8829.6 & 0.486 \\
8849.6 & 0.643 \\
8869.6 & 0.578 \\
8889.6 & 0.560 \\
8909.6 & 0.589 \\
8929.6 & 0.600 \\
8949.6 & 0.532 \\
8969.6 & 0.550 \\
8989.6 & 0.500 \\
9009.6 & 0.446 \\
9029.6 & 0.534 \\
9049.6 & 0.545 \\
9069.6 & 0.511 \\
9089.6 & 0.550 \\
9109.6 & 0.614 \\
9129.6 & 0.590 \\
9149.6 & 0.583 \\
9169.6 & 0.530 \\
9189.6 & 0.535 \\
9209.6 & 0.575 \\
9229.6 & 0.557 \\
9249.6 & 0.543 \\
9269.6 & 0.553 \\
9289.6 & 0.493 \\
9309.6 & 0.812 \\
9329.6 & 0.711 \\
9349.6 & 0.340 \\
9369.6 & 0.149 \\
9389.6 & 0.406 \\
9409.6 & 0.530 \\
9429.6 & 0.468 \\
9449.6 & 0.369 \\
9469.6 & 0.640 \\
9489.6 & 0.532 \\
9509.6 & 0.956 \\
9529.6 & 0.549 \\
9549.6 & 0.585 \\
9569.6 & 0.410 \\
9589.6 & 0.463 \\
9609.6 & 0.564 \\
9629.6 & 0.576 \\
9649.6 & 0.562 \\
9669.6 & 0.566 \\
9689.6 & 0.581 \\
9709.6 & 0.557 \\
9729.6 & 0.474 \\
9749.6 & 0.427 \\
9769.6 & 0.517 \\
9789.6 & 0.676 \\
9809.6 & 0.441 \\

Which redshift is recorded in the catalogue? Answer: 0.170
